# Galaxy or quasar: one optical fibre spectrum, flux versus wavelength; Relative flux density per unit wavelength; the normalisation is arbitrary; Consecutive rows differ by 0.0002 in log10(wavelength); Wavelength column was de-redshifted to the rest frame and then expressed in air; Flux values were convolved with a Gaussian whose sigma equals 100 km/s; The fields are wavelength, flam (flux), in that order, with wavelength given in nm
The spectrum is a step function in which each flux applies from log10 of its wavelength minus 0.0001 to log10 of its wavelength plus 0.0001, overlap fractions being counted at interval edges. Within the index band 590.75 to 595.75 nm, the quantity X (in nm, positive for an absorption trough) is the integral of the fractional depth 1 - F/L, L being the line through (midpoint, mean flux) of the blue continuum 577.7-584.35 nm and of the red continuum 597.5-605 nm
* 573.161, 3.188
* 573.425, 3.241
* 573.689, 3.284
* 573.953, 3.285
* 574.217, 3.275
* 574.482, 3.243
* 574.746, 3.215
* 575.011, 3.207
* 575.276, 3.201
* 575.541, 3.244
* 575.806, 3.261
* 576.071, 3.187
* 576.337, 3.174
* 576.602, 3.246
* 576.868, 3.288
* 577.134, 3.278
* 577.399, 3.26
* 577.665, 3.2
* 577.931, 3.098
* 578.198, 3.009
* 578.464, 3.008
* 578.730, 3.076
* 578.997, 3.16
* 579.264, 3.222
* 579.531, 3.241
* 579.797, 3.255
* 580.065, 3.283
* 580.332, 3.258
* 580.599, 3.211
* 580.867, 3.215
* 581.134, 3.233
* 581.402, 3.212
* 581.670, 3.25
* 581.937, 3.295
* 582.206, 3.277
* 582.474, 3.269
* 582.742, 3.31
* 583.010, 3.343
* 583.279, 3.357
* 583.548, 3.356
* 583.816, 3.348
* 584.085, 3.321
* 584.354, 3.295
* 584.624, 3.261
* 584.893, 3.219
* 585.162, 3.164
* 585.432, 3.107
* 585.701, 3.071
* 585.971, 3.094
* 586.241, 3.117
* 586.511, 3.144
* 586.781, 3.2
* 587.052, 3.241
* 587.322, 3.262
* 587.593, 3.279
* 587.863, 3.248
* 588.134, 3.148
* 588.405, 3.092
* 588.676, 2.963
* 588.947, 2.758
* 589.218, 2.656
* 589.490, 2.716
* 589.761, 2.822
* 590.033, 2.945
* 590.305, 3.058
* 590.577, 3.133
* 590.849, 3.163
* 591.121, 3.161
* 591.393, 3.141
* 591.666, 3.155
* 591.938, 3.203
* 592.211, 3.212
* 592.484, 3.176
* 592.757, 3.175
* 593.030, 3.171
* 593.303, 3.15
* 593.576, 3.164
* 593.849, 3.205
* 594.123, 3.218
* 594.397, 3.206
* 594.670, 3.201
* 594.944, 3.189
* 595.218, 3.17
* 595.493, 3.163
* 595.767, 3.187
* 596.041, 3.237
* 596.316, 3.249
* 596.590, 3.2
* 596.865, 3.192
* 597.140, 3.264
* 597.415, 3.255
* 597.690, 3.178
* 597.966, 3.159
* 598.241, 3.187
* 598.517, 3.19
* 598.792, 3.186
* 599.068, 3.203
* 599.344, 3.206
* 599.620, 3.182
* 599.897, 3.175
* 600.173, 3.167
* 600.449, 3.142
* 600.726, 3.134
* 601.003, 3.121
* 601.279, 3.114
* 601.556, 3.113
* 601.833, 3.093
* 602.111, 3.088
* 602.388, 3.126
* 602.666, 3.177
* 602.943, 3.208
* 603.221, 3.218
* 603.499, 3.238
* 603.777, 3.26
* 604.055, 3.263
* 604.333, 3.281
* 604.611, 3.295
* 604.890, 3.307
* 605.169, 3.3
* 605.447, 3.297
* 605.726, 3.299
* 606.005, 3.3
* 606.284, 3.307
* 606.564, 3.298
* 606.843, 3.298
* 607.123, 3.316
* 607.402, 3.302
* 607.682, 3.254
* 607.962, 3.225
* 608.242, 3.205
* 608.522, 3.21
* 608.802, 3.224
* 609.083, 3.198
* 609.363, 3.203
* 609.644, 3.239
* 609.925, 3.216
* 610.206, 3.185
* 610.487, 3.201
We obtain 0.04 nm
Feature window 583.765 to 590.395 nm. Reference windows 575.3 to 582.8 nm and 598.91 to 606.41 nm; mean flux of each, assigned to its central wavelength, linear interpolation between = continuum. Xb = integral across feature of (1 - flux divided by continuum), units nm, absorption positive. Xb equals 0.235 nm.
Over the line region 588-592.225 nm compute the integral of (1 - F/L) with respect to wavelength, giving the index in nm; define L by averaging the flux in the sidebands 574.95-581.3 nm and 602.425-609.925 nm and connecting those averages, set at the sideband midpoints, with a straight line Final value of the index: 0.27 nm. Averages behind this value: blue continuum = 3.2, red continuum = 3.26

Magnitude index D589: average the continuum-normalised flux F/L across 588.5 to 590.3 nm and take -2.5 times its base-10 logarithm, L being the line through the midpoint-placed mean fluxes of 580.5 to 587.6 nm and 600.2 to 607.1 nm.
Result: 0.14 mag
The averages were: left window 3.24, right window 3.22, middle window 2.83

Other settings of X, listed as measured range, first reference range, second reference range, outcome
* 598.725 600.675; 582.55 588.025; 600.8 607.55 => 0.034 nm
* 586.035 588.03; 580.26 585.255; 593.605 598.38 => 0.027 nm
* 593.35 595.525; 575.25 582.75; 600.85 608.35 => 0.024 nm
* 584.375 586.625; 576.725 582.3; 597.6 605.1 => 0.032 nm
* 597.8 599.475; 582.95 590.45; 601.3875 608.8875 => 0.006 nm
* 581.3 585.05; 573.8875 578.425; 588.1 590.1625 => -0.329 nm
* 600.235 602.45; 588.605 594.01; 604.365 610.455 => 0.046 nm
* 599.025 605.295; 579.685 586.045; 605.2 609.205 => 0.140 nm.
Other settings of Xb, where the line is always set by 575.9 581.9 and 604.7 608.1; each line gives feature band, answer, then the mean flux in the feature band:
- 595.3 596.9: 0.03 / 3.2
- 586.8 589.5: 0.14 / 3.06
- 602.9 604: 0.02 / 3.23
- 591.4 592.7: 0.03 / 3.18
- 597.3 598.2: 0.02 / 3.19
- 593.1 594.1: 0.02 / 3.18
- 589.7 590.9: 0.08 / 3.03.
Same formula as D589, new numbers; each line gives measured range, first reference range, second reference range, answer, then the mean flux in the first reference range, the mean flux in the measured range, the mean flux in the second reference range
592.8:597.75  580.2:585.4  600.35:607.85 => 0.015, 3.27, 3.2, 3.23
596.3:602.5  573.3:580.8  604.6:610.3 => 0.026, 3.21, 3.17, 3.26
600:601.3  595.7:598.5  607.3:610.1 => 0.025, 3.21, 3.14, 3.23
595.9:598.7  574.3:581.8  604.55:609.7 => 0.012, 3.2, 3.21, 3.27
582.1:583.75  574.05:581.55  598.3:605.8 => -0.039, 3.21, 3.32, 3.2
